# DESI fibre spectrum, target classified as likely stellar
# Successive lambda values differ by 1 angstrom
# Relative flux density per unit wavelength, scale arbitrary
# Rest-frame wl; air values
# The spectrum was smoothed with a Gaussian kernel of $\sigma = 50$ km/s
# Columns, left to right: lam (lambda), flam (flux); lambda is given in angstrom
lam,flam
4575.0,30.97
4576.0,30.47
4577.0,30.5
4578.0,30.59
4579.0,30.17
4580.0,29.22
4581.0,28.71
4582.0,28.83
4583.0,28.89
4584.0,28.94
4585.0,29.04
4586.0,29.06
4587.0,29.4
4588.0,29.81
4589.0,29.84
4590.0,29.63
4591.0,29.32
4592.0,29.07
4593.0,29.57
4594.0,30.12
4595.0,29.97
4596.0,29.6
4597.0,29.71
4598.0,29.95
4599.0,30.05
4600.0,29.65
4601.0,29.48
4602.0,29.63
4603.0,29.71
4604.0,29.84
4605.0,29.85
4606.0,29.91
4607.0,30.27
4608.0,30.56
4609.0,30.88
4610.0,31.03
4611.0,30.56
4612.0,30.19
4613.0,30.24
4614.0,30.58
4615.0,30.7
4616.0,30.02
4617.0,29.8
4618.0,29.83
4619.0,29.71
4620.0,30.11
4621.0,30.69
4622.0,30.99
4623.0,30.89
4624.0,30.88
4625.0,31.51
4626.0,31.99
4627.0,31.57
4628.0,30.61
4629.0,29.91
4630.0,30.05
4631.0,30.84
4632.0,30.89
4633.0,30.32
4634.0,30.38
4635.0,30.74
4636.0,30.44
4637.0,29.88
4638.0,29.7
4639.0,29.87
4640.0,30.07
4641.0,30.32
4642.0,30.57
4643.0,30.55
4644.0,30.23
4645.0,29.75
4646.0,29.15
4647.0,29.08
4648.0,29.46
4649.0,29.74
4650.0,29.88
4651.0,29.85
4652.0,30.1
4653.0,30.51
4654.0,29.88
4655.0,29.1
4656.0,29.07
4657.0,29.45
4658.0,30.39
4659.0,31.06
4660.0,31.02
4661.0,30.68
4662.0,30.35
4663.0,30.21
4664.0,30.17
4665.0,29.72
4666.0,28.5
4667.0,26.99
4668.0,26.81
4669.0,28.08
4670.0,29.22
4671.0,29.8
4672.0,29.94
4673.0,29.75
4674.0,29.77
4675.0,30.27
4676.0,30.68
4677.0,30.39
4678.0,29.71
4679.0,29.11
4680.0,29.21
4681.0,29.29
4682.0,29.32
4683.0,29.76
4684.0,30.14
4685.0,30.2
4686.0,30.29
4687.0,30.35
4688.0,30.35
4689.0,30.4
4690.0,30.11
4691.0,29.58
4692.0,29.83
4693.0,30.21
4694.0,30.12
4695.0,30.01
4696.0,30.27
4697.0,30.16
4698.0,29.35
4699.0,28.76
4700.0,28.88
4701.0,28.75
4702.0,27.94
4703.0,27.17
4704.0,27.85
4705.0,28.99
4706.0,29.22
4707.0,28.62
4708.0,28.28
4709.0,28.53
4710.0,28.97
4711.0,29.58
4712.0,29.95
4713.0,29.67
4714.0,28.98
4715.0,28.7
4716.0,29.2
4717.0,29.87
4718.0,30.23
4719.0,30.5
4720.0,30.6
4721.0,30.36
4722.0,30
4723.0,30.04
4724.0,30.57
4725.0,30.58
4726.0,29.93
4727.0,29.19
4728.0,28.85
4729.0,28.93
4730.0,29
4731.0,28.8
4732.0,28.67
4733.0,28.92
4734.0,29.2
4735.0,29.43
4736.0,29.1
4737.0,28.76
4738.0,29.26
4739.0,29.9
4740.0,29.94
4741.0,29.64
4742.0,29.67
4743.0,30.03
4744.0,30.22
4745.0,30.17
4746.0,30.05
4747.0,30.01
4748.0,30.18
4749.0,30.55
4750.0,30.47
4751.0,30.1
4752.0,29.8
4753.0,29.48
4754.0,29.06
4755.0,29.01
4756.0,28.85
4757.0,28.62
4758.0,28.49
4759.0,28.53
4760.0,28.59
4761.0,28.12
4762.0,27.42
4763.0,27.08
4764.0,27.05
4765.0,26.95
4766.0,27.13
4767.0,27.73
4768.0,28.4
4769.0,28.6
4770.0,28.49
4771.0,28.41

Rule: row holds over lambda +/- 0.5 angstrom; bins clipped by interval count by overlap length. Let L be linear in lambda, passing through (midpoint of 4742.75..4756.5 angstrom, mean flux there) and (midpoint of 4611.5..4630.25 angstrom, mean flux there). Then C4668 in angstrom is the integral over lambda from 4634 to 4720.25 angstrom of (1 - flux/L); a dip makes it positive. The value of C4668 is 1.7 angstrom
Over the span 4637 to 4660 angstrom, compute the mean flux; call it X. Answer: 29.9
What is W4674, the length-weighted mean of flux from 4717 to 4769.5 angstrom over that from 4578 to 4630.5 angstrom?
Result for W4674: 0.97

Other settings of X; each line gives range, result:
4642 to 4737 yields 29.6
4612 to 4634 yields 30.6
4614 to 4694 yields 30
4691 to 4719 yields 29.2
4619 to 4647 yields 30.4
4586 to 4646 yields 30.2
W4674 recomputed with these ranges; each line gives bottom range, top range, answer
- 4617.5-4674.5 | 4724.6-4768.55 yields 0.97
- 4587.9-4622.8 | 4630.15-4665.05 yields 1.00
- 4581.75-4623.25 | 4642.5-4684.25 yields 0.99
